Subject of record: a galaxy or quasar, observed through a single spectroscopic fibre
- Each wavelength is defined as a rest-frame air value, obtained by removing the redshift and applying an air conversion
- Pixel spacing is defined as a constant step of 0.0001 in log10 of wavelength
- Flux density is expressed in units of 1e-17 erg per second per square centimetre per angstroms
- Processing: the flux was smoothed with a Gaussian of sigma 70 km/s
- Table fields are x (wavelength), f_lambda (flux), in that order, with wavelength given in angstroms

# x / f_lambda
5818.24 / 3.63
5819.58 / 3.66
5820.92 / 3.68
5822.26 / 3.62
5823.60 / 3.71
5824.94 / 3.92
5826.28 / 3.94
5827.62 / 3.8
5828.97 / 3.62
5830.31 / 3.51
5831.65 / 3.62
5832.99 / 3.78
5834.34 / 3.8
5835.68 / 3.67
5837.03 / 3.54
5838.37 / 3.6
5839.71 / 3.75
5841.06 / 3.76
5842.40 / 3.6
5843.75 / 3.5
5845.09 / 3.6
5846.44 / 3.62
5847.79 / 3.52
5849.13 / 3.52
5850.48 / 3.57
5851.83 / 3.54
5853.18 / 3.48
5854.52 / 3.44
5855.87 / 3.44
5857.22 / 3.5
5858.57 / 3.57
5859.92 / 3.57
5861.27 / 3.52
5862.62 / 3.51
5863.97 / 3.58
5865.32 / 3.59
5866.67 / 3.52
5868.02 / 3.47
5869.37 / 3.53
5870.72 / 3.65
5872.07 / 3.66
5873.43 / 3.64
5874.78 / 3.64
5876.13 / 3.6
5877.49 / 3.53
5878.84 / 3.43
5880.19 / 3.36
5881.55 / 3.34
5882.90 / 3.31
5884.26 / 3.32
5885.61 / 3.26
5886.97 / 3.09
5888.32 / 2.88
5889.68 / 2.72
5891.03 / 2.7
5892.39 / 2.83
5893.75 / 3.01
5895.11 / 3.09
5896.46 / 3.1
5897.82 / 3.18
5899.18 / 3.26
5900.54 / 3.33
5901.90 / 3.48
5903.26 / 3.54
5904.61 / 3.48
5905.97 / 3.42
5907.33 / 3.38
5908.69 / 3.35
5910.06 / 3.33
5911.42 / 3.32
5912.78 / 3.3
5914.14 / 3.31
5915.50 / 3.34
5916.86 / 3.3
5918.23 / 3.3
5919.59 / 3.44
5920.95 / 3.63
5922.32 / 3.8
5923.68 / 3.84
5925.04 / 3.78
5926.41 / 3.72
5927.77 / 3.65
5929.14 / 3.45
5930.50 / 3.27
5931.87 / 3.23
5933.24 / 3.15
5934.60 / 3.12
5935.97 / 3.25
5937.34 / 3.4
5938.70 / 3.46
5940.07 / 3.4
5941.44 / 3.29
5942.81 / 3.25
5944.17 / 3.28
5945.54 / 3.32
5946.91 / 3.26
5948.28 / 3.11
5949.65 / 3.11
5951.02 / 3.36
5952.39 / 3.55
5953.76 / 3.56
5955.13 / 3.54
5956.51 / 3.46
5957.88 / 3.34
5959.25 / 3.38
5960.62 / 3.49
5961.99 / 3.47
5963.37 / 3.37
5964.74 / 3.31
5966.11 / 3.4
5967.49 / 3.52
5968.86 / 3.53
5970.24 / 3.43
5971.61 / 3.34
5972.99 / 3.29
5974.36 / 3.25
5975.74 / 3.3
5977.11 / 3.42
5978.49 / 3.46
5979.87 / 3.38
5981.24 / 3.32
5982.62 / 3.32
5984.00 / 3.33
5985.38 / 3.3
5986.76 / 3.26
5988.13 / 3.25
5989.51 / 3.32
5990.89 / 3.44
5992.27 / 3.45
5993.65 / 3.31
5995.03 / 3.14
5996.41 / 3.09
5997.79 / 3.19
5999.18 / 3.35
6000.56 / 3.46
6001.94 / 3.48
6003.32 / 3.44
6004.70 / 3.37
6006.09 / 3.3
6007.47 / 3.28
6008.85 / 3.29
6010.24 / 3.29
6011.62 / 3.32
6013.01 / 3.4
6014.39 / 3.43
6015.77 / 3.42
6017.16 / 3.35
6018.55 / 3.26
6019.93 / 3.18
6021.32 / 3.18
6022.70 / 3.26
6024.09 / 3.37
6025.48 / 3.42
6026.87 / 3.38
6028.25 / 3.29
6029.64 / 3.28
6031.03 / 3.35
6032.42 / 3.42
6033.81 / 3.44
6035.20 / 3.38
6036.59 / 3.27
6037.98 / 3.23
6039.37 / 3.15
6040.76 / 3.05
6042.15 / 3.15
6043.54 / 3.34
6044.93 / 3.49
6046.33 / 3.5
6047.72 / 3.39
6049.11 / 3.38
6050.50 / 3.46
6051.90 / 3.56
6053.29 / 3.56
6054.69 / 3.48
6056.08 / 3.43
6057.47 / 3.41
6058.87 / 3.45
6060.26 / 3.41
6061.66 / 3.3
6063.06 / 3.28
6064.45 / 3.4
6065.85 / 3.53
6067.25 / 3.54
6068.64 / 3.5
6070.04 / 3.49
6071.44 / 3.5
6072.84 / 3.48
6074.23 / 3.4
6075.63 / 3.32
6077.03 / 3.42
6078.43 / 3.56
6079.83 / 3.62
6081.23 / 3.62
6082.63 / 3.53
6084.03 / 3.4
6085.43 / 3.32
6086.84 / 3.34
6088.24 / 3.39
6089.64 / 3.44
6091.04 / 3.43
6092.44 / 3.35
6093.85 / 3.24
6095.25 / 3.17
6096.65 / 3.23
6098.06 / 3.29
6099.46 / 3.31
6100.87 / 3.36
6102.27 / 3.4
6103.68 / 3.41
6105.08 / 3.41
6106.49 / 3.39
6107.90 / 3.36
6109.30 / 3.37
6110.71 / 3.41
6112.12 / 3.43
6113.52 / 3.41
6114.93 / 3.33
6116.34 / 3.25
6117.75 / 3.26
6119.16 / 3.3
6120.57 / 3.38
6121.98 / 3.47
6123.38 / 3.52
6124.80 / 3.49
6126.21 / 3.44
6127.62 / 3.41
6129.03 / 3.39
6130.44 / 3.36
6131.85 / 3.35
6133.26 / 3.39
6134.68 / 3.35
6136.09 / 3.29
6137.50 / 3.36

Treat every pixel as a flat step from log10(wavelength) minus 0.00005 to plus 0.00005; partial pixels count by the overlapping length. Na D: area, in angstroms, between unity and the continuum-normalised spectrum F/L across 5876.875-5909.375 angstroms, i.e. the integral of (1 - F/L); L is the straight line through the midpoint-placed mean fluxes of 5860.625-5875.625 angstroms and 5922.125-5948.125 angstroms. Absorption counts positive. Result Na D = 2.66 angstroms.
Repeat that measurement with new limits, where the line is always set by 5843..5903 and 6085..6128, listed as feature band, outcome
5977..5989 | 0.15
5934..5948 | 0.34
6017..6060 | 0.25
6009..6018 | 0.03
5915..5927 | -0.68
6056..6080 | -0.54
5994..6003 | 0.22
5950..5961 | -0.23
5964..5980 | -0.04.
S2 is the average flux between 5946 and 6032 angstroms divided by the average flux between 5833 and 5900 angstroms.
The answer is 1.0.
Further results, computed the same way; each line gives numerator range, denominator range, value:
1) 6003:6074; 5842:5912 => 0.99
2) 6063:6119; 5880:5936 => 1.03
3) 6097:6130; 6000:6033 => 1.01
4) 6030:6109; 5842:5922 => 1.00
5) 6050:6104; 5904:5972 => 1.00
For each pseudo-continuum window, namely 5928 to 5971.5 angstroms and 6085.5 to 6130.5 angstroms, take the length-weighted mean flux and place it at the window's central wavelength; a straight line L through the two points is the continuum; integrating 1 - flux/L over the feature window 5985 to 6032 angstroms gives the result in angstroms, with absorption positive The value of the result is 0.6 angstroms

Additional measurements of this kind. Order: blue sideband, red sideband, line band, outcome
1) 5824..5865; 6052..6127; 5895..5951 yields 2.8 angstroms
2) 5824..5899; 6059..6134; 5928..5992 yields 1.6 angstroms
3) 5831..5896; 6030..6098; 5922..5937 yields -0.2 angstroms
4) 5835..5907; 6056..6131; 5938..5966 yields 0.4 angstroms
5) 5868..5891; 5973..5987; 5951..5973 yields -0.7 angstroms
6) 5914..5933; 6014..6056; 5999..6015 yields 0.1 angstroms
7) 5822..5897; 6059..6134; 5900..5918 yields 0.5 angstroms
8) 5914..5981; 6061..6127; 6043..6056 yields -0.2 angstroms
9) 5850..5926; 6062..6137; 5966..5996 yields 0.4 angstroms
